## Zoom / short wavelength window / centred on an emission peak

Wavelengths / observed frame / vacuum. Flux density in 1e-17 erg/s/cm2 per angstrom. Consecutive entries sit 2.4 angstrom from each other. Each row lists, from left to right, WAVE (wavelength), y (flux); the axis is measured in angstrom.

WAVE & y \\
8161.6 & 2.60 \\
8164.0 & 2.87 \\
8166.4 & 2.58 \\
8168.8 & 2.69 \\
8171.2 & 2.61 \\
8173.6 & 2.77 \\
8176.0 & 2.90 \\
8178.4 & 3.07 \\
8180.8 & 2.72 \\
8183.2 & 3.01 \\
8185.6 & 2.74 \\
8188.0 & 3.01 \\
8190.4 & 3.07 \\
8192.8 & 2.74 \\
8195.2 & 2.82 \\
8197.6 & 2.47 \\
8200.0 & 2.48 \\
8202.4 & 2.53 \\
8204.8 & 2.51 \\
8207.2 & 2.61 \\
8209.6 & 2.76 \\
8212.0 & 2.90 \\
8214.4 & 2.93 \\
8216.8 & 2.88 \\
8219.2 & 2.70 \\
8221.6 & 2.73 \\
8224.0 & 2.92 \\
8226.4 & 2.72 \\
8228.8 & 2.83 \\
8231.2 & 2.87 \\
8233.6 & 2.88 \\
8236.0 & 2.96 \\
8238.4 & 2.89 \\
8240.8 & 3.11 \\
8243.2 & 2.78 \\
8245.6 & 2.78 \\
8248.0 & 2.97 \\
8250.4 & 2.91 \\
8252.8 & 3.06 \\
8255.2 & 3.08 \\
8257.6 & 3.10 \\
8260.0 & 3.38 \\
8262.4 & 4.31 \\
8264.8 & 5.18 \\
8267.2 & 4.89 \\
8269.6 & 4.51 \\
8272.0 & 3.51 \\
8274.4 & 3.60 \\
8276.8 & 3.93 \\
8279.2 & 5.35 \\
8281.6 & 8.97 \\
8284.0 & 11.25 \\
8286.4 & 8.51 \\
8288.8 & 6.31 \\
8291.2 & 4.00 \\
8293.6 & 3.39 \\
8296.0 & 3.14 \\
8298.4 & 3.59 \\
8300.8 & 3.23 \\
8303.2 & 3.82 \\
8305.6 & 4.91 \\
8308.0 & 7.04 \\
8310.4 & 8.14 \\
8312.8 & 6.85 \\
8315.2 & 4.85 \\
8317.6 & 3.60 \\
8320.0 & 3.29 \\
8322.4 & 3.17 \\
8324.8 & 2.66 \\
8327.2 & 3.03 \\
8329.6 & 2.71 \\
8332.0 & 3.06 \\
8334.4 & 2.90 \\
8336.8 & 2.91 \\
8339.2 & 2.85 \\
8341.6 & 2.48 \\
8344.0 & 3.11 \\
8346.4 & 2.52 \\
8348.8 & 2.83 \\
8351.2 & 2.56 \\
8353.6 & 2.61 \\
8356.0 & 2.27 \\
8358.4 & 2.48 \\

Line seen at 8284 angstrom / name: H-alpha 6563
